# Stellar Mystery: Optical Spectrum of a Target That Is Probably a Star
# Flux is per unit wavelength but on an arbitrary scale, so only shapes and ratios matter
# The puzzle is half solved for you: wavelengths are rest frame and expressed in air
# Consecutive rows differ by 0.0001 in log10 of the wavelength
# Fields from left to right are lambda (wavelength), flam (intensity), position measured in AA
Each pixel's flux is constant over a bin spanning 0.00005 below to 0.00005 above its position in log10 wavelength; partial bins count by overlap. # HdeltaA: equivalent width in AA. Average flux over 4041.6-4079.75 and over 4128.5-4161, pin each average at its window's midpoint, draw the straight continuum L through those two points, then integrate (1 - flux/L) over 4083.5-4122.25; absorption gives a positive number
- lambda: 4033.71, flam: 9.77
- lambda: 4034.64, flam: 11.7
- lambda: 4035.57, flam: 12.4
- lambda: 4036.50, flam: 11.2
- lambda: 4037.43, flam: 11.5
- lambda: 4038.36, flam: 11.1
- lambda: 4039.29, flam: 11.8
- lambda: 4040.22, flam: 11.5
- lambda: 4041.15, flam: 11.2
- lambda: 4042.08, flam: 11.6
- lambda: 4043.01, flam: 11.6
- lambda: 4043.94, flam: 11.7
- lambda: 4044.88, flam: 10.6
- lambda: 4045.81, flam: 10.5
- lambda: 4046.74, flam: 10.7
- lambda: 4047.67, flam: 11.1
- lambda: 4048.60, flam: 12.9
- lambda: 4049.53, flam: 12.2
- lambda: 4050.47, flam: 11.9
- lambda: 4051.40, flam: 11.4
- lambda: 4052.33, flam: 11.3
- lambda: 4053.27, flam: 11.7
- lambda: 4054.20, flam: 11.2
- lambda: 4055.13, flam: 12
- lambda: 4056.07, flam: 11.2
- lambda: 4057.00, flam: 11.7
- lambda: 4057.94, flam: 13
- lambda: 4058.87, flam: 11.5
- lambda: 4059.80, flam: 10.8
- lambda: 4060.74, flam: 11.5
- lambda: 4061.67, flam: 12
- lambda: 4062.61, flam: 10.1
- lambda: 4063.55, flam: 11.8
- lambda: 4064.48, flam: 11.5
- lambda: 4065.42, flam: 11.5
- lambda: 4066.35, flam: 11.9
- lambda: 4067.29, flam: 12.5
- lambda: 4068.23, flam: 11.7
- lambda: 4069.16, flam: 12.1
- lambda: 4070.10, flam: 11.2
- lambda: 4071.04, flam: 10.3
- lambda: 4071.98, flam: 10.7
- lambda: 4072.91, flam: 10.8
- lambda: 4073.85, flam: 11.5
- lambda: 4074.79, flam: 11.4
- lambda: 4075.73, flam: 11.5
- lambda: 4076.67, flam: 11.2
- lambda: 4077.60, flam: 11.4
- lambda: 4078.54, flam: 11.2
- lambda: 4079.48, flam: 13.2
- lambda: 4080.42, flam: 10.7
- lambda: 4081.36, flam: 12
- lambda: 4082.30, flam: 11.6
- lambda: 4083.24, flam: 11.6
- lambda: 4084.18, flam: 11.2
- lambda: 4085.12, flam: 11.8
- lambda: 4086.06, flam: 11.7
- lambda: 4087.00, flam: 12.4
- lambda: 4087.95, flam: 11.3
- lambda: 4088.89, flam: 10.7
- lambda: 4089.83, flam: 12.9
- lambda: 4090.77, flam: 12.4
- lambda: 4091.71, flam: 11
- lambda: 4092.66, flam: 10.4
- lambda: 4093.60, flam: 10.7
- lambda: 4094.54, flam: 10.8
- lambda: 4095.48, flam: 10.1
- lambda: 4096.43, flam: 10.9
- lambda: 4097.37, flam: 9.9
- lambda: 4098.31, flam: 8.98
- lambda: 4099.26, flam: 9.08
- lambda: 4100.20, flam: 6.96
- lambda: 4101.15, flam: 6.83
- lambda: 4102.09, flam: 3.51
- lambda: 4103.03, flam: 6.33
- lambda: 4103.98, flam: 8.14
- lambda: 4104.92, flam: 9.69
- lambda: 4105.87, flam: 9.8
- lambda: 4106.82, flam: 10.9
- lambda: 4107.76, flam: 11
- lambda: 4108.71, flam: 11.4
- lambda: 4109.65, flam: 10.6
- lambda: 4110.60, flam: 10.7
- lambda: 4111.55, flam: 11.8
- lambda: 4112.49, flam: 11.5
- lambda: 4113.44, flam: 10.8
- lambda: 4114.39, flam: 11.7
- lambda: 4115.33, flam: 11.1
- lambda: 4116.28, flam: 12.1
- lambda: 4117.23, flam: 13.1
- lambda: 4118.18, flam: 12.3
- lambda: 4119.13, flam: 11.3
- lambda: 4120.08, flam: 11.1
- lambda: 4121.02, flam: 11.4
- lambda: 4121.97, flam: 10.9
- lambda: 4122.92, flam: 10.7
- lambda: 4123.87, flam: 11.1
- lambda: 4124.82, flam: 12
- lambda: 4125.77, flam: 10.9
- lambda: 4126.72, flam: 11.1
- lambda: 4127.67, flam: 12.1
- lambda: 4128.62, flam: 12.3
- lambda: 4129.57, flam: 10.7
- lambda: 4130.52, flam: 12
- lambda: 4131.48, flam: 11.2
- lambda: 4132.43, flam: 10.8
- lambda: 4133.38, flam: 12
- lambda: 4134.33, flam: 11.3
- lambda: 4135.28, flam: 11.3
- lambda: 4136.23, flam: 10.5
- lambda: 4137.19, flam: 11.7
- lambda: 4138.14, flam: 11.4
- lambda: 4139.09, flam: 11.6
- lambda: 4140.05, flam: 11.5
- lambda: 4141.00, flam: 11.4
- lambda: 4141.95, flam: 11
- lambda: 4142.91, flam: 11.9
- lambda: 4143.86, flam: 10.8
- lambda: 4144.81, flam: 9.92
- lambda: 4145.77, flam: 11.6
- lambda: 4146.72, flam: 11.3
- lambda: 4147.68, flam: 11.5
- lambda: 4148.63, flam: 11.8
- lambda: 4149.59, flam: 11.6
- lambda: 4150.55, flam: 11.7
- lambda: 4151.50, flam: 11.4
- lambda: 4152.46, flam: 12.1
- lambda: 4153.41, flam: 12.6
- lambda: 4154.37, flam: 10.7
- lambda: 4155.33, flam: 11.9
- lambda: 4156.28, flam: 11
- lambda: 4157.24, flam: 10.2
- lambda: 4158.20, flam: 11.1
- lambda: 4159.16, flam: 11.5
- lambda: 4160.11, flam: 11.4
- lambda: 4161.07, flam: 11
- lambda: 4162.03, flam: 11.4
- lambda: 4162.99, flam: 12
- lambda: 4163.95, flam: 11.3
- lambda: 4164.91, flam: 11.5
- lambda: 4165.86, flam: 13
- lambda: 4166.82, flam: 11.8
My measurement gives 3.07 AA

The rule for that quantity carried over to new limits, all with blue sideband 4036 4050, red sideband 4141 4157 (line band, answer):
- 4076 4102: 1.5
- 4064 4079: 0.0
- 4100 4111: 2.5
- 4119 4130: 0.1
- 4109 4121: -0.1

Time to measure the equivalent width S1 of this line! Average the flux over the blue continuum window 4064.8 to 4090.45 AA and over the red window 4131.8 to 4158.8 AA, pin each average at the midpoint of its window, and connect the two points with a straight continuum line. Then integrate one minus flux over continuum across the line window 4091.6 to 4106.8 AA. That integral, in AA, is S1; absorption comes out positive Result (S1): 3.36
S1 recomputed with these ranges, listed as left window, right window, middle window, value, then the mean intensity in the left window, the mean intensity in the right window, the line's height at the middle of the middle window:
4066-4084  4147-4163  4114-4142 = 0.0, 11.5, 11.4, 11.5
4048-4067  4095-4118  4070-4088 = -0.9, 11.7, 9.9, 10.9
